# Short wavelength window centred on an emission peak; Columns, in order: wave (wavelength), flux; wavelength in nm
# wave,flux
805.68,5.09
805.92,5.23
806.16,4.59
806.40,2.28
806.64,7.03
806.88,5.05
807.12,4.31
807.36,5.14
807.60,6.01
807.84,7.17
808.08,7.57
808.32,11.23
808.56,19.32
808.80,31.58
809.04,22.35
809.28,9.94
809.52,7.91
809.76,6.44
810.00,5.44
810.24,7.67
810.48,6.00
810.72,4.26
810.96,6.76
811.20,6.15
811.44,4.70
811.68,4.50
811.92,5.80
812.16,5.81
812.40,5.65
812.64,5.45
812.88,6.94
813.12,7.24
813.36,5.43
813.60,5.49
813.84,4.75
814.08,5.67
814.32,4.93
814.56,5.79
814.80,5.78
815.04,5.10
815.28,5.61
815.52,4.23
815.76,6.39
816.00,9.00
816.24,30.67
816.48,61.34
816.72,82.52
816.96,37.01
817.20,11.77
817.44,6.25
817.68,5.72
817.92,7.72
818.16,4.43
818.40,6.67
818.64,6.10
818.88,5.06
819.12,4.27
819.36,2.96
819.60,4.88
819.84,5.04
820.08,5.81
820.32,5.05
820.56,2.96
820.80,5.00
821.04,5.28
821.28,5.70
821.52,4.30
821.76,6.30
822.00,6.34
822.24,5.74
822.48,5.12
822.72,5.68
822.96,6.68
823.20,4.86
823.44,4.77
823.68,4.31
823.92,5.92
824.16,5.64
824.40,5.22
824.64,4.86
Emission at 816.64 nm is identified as [O III] 5007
